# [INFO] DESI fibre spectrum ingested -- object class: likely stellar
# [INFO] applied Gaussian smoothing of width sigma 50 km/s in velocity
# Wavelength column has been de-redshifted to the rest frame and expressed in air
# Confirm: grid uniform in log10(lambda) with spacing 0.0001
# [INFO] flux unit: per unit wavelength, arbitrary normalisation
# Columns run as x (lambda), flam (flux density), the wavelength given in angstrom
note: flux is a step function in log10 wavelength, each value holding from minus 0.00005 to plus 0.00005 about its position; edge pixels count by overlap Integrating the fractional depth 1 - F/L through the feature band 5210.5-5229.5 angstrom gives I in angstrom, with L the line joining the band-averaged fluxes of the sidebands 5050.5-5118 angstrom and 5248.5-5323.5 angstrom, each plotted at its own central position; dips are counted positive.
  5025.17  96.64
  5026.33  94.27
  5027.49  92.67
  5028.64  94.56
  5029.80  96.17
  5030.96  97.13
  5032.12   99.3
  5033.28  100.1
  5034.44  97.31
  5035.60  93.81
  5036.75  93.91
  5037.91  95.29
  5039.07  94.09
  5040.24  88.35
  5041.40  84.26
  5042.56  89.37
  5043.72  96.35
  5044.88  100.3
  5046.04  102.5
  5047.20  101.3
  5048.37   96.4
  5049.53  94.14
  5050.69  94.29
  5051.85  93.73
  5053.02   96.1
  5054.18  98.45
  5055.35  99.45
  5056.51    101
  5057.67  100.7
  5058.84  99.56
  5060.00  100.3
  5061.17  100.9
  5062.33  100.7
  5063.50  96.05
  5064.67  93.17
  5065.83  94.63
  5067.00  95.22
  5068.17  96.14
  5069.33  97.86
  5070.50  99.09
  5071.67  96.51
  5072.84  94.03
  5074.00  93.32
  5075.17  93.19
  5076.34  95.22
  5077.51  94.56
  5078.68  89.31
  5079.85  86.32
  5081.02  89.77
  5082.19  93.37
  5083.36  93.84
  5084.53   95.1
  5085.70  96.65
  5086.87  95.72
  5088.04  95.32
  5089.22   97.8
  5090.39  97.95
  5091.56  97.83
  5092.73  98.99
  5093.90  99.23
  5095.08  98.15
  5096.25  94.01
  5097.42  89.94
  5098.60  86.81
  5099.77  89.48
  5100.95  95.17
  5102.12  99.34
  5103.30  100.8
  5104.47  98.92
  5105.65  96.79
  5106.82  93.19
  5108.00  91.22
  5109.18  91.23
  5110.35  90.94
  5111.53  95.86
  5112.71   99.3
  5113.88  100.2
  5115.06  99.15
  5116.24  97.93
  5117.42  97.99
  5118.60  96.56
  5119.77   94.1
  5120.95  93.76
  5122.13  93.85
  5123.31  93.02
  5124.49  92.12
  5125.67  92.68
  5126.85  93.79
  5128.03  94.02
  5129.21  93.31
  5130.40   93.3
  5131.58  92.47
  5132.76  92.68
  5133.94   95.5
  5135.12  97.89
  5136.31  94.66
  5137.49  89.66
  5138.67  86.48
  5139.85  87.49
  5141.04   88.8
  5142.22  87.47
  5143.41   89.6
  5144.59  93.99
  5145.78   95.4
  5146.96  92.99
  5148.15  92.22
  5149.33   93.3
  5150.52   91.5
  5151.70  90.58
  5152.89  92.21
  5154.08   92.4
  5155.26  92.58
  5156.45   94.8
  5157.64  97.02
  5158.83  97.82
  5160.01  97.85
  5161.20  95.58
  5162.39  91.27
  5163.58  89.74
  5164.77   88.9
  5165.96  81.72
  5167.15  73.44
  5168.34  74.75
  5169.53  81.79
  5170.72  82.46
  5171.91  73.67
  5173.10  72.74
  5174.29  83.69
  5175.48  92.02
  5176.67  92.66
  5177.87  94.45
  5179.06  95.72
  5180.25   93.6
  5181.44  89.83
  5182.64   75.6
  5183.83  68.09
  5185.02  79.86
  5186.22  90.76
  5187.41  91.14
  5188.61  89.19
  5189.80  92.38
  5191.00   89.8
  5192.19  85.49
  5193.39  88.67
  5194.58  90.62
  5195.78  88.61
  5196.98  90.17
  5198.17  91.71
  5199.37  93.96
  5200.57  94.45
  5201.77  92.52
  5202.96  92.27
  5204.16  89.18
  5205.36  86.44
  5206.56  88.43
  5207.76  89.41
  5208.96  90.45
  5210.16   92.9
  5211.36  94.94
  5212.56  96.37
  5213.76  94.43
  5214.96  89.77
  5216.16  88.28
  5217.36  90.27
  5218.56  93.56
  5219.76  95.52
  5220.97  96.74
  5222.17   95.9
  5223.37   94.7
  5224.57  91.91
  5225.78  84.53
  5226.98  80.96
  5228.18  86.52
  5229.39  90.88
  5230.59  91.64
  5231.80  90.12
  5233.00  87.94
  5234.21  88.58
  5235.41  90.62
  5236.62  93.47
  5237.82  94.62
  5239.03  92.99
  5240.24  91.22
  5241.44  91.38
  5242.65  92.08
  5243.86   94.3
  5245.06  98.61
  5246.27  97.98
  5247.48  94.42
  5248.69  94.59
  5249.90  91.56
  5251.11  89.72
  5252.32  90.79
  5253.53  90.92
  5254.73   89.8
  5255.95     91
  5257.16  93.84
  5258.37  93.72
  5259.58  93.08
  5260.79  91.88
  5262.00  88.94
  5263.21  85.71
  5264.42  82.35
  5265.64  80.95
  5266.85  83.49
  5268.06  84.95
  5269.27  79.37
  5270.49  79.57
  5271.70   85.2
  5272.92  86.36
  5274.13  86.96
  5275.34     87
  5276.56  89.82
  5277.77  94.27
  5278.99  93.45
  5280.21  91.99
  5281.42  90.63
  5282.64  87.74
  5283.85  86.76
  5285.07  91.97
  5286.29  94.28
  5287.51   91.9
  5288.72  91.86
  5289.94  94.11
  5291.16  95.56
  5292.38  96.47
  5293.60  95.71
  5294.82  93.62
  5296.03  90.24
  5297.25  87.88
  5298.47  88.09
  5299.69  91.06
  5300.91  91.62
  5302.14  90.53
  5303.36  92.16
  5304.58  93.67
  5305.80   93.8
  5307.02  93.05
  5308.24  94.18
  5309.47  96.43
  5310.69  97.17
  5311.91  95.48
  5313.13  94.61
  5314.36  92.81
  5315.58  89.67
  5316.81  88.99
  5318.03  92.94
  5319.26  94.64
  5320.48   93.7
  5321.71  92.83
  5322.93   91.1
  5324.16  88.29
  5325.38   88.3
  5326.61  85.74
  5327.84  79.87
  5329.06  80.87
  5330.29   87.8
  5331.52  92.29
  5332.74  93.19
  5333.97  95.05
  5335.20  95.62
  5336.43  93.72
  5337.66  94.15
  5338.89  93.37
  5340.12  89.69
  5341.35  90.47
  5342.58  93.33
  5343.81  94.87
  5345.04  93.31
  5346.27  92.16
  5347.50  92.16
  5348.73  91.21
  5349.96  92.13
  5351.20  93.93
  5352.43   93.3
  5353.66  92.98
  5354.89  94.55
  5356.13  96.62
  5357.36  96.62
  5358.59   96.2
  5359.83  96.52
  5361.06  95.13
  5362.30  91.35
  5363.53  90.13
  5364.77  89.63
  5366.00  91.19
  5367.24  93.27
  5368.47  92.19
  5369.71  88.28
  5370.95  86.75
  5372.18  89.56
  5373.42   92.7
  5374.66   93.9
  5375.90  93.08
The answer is 0.2 angstrom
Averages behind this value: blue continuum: 95.8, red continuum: 90.8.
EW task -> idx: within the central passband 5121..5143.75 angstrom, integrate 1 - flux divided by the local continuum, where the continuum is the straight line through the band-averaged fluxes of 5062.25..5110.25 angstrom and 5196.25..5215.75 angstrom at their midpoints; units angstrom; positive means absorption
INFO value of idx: 0.36 angstrom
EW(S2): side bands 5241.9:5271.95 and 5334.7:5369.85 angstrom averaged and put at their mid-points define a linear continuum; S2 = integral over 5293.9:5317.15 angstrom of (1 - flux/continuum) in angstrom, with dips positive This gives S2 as -0.3 angstrom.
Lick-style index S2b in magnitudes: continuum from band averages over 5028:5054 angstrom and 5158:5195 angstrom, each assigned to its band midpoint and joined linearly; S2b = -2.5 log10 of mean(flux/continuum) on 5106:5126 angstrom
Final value -0.05 mag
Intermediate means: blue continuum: 95.5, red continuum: 86.7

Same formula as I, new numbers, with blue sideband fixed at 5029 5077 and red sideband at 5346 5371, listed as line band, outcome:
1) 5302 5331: 0.7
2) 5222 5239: 0.8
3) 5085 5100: 0.1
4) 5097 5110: 0.3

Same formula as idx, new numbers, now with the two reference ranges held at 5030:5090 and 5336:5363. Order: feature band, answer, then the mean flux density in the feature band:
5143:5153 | 0.3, 92.5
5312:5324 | 0.2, 92.3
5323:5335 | 0.7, 88.3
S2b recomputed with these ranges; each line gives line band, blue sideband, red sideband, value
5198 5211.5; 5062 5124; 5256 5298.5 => 0.01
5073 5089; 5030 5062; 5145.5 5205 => 0.01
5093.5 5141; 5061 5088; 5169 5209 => -0.02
